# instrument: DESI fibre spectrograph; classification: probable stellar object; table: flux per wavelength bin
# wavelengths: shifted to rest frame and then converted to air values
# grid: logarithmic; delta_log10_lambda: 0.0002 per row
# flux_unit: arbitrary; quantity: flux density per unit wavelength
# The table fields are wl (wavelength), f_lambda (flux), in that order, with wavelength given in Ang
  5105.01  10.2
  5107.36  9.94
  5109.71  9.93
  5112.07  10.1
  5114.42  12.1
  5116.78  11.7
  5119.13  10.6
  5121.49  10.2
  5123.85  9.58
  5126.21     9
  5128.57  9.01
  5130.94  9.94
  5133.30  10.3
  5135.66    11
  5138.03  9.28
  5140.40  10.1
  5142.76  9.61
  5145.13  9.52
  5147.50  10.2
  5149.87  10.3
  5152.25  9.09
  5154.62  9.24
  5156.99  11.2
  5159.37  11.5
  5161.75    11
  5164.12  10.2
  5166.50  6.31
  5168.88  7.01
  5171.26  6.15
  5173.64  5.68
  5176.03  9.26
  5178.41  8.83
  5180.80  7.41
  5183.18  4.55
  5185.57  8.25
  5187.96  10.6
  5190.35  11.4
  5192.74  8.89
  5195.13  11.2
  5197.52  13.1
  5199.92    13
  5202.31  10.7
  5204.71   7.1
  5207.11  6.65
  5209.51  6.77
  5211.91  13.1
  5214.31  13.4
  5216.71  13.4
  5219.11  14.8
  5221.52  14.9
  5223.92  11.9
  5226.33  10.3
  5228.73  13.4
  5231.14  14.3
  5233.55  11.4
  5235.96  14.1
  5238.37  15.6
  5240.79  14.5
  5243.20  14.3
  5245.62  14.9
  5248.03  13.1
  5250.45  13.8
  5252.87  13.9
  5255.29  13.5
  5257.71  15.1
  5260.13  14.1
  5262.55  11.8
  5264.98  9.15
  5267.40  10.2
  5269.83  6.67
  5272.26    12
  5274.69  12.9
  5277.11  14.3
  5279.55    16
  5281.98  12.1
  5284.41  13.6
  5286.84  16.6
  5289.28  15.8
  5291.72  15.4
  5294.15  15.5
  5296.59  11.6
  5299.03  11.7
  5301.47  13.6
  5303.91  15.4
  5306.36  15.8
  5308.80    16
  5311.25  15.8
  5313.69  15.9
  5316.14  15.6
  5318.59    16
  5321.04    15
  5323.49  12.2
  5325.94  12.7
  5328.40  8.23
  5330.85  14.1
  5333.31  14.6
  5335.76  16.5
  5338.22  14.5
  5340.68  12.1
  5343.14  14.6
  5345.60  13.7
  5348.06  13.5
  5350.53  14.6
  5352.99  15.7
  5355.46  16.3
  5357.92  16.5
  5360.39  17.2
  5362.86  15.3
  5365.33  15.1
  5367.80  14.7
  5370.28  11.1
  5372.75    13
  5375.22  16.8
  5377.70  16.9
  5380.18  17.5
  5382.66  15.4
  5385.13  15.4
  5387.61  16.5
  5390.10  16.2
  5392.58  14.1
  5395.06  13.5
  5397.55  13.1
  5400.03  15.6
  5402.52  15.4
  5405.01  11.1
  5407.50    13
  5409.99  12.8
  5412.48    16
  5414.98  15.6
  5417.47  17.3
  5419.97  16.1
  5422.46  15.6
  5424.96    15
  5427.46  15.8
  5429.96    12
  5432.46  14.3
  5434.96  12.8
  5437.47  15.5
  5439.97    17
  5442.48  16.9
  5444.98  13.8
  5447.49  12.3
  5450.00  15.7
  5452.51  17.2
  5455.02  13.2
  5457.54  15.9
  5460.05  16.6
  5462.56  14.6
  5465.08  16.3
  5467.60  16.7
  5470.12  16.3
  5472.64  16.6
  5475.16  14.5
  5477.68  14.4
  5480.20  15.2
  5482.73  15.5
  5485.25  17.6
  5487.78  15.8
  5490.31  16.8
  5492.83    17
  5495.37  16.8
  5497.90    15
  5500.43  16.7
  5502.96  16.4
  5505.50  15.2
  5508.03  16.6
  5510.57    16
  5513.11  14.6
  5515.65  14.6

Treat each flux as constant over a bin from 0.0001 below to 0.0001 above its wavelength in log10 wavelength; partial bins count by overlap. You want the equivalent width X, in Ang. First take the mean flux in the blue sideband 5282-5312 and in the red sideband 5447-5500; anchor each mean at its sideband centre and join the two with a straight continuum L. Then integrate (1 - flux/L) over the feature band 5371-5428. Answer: 0.81 Ang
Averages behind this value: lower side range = 14.6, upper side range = 15.8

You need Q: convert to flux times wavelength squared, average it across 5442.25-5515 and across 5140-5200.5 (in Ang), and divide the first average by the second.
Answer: 1.89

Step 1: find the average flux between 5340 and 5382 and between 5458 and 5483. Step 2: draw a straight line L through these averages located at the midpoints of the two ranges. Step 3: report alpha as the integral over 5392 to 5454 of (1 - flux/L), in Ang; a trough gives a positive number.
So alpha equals 2.8 Ang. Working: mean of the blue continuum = 15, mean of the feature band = 14.7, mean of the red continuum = 15.7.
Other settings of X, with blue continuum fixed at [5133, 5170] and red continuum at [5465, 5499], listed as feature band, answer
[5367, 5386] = -1.46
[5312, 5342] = -2.10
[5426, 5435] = 0.70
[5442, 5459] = 0.55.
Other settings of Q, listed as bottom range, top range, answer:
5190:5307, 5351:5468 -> 1.25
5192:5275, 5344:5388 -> 1.31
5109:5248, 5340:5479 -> 1.55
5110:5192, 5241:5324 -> 1.55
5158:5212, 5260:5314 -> 1.56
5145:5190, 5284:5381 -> 1.78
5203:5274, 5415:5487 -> 1.35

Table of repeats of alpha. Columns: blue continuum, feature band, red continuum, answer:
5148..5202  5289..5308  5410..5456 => -3.54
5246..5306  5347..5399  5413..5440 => -2.51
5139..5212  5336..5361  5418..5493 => -3.46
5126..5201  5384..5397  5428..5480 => -1.06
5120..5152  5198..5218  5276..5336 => 1.92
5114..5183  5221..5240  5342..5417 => -3.11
